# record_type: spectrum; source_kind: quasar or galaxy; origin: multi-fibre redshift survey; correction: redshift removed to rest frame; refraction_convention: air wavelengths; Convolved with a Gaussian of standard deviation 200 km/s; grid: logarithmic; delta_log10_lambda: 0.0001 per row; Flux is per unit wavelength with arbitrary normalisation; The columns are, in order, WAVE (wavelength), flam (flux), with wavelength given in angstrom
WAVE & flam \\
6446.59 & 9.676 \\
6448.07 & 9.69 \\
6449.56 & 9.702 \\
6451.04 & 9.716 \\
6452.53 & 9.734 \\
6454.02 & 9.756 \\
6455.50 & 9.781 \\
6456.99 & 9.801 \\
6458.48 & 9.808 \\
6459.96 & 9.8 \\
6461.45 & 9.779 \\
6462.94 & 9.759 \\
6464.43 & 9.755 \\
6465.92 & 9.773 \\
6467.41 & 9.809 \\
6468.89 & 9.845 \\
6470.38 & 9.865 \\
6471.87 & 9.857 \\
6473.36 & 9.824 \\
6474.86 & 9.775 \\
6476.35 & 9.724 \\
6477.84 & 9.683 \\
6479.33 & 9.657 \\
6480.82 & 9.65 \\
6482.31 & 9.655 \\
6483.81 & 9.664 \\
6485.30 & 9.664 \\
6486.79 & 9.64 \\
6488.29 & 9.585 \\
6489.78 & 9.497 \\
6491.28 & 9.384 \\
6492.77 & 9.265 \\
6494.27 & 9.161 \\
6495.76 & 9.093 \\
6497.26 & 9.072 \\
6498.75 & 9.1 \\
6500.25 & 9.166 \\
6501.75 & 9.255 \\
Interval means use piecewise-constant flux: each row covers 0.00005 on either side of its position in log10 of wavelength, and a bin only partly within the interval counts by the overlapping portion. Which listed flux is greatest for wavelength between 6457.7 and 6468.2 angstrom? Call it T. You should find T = 9.809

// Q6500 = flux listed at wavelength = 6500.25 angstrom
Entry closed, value 9.166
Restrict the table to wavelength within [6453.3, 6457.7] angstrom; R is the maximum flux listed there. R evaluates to 9.801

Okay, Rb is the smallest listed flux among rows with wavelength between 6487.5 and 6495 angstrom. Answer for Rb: 9.161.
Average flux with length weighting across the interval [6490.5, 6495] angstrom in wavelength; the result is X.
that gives 9.26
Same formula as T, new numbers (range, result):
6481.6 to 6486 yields 9.664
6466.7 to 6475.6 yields 9.865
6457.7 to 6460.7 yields 9.808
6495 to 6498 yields 9.093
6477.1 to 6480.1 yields 9.683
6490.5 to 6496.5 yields 9.384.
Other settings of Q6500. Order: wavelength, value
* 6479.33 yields 9.657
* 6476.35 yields 9.724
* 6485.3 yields 9.664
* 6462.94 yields 9.759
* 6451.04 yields 9.716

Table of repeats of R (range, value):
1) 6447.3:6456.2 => 9.781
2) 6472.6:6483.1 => 9.824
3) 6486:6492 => 9.64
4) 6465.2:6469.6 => 9.845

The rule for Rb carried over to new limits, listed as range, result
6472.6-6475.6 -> 9.775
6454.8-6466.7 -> 9.755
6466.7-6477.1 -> 9.724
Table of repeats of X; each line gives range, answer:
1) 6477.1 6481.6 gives 9.68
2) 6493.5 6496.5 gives 9.13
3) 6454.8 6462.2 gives 9.79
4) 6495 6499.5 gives 9.1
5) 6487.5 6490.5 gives 9.54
